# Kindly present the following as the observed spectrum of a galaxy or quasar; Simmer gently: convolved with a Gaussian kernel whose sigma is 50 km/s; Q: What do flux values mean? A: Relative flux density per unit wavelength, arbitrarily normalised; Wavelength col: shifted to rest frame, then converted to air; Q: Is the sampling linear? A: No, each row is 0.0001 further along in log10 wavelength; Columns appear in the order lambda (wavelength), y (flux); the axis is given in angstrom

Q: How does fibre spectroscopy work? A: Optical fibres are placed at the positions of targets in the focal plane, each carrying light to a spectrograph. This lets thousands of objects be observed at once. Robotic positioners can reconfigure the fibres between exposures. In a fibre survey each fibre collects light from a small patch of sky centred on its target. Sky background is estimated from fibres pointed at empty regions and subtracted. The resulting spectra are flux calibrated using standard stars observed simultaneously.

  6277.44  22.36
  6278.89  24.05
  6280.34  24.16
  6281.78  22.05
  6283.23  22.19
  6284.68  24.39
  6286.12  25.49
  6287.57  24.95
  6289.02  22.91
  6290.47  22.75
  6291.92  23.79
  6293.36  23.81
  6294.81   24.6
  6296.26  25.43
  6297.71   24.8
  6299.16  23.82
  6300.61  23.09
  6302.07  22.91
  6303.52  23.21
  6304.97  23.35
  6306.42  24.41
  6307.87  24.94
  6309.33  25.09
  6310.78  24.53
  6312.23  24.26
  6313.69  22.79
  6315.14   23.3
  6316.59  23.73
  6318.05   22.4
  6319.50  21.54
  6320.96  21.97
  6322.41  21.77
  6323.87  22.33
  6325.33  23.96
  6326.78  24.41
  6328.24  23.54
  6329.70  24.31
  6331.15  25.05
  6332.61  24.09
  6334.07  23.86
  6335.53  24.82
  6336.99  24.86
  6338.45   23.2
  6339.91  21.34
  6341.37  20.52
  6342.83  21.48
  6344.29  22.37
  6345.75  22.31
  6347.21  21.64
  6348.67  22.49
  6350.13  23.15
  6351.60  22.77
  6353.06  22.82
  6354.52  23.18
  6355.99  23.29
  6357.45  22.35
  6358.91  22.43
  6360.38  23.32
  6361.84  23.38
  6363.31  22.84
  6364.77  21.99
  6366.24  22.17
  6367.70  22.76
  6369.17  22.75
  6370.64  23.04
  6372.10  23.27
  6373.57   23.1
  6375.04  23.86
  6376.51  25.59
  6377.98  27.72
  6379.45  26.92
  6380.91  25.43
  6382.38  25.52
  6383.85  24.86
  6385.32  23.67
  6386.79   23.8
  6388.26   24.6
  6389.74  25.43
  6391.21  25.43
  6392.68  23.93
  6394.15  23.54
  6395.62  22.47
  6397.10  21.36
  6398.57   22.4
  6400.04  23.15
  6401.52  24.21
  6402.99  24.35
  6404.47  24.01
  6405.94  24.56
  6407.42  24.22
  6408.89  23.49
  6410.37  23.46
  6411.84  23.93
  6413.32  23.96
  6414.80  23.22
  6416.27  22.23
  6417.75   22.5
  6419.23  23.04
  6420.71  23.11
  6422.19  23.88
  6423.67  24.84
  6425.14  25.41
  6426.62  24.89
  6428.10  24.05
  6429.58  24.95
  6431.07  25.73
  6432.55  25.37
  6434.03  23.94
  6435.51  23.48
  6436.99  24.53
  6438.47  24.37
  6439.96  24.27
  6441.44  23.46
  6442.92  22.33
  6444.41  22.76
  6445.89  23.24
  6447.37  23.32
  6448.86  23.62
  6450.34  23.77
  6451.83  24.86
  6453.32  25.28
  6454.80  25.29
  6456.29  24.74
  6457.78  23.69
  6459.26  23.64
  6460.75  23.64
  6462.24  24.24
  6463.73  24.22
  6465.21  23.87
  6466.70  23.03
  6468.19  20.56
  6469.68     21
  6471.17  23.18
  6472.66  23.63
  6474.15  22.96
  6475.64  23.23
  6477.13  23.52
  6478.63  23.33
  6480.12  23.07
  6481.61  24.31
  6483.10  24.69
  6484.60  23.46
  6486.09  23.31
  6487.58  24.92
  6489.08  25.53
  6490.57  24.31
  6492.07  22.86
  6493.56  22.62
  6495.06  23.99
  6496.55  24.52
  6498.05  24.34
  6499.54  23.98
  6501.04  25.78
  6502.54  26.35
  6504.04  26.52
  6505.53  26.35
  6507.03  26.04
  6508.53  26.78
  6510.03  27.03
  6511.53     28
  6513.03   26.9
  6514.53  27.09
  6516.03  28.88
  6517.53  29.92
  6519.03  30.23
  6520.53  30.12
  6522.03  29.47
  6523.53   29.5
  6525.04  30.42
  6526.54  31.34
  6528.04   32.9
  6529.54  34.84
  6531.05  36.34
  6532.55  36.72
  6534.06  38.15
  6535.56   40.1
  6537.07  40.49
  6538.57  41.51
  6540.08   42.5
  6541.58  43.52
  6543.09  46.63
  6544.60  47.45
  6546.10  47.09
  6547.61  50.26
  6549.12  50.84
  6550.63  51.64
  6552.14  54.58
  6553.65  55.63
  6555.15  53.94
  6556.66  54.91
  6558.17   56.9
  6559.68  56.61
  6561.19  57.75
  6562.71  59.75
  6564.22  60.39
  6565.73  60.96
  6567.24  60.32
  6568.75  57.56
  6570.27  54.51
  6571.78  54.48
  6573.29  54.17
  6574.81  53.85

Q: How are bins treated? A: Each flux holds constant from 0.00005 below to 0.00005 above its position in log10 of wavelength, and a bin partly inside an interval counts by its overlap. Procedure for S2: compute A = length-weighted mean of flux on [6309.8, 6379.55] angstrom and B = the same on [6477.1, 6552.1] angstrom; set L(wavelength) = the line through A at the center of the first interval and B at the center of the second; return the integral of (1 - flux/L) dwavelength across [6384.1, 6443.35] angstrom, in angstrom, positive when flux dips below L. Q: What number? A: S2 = 6.1 angstrom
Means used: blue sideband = 23.2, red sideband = 31.7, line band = 23.9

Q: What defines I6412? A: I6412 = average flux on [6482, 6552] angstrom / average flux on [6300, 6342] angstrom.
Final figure 1.4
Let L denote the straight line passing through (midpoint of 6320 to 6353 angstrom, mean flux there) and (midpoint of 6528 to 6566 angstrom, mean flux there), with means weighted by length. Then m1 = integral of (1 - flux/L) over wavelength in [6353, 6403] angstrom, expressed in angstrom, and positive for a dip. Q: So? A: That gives 7.5 angstrom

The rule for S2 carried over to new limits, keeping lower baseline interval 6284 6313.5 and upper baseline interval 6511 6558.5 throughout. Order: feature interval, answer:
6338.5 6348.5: 1.97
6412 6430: 4.72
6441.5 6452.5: 3.43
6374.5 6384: 1.19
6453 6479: 8.70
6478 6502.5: 8.48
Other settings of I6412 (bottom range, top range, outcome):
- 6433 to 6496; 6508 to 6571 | 1.81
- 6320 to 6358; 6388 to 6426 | 1.03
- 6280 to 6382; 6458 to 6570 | 1.46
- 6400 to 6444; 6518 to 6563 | 1.82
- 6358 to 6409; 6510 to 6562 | 1.71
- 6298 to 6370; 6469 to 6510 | 1.05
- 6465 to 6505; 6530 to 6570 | 2.10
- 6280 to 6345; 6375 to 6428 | 1.03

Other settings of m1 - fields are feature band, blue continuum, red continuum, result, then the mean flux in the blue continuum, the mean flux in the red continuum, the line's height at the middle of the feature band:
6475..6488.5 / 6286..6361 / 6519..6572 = 5.4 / 23.4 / 46.3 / 39.7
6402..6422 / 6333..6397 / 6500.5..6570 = 3.3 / 23.5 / 41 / 28.3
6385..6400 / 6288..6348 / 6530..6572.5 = 3.9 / 23.4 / 50.3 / 32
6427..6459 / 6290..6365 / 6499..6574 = 8.8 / 23.3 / 41.4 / 33.3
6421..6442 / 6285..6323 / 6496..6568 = 5.2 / 23.7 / 39.5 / 32.5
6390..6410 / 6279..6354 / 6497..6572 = 4.2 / 23.4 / 40.6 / 30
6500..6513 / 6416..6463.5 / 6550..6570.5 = 4.8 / 24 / 56.9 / 42.2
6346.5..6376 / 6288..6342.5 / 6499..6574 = 4.7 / 23.5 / 41.4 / 27.2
